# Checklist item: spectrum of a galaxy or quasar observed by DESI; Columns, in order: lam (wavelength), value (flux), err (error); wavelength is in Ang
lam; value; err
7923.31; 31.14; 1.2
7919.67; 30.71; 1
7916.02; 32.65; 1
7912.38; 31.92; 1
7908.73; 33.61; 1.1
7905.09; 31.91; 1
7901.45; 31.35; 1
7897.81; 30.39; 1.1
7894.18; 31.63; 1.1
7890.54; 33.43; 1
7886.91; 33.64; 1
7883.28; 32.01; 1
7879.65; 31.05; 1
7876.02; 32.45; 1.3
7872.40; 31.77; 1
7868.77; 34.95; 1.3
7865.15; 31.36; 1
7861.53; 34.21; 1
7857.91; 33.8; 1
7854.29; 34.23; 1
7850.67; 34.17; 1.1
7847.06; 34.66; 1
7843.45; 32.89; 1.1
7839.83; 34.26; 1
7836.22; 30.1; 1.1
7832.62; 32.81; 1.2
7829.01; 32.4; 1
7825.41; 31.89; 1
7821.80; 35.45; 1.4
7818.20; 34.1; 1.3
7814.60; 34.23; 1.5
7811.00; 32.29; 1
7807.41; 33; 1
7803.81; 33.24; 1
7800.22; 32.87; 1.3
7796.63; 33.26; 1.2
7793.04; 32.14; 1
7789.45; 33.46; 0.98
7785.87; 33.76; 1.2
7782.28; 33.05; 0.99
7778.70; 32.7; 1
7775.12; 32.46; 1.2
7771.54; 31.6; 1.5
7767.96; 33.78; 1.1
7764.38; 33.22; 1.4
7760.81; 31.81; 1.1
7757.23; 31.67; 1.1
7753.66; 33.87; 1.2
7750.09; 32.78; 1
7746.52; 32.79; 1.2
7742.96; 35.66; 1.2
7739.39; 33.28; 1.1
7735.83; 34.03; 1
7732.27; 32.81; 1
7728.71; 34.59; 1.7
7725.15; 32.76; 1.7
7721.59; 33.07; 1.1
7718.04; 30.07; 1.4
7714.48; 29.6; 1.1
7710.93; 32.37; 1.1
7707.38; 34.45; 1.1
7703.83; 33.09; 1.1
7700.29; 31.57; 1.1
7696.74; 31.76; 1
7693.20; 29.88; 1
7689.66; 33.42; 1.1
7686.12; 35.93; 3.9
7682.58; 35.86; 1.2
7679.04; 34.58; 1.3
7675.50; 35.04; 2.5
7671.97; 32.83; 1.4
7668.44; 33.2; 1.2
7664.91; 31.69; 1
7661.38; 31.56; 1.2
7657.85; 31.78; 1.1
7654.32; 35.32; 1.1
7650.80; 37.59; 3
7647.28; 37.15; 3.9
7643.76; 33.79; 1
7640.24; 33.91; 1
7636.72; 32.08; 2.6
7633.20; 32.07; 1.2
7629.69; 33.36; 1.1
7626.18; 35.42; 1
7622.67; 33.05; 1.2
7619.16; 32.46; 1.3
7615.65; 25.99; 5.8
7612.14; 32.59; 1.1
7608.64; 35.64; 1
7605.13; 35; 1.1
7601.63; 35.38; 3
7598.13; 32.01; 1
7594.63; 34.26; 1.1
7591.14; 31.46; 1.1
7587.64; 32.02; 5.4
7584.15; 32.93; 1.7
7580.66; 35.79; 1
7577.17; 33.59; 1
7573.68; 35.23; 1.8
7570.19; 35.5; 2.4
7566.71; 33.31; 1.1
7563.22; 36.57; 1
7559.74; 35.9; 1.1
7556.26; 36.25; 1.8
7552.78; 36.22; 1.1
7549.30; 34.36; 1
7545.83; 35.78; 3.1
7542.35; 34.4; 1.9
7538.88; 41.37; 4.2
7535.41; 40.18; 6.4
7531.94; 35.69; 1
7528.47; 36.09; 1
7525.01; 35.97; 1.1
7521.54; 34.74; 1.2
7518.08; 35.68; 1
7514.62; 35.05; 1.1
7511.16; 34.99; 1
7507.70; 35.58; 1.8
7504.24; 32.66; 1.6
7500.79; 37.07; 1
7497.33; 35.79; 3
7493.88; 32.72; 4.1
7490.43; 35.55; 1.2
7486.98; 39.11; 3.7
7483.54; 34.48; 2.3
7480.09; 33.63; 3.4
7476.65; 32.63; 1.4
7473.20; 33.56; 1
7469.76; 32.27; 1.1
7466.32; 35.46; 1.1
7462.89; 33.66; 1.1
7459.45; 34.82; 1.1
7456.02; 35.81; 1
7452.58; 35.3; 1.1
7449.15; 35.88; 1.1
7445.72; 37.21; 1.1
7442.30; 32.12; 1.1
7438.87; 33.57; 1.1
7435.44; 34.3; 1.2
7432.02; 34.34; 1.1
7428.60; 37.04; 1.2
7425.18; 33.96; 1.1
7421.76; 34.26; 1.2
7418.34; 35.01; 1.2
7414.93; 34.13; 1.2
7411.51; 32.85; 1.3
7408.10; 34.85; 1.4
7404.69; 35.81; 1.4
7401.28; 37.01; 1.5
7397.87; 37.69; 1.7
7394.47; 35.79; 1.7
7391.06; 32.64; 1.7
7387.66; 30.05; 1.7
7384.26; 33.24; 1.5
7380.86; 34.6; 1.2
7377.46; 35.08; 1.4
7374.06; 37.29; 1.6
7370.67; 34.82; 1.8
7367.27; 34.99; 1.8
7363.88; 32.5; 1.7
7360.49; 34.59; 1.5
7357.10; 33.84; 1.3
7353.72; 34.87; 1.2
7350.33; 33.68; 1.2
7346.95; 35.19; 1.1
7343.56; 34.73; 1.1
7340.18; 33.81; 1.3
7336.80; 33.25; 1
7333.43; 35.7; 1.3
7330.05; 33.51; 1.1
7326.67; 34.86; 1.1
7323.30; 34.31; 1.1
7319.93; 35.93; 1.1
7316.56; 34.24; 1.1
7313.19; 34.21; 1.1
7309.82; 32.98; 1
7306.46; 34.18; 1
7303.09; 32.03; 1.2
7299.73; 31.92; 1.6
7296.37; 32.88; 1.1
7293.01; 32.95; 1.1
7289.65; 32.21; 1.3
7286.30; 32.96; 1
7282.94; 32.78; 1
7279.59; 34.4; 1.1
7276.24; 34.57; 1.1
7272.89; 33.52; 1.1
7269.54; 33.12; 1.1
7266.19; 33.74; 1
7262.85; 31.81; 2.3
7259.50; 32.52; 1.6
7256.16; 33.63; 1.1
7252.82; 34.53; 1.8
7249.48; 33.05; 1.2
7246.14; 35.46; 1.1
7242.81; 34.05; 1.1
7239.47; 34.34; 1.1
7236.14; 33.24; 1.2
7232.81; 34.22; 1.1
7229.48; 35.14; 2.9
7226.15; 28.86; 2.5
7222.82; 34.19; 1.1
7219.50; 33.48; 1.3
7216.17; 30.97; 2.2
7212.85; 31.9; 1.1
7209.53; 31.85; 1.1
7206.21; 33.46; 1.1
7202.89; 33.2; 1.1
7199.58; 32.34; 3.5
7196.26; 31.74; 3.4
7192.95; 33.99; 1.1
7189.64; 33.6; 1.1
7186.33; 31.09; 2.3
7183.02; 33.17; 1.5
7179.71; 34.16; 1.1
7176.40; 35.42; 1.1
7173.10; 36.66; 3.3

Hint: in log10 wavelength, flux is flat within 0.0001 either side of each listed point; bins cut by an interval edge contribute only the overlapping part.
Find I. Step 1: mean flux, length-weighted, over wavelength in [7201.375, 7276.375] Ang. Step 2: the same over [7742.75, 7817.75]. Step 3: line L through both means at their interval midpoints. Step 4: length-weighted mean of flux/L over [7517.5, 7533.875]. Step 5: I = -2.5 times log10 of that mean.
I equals -0.082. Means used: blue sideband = 33.2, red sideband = 33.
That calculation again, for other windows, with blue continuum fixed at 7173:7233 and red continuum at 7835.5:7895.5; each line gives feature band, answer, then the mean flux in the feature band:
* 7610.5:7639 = 0.03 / 32.2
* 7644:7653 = -0.11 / 36.7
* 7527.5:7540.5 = -0.16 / 38.4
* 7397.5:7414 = -0.08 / 35.4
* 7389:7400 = -0.07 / 35.3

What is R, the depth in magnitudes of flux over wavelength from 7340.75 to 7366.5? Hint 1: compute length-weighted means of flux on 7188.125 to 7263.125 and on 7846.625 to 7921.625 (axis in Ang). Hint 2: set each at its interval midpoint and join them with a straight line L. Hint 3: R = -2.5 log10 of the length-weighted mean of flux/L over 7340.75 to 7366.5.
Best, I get -0.04 mag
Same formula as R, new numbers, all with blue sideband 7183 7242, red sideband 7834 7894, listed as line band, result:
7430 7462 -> -0.06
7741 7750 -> -0.03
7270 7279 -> -0.04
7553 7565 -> -0.10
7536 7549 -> -0.13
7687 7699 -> 0.03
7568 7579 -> -0.06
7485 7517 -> -0.08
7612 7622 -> 0.09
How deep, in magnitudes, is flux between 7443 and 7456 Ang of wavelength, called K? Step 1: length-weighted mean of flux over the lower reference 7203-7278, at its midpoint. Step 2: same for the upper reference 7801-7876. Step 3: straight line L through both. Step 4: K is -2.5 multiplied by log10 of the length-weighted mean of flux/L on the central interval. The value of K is -0.08 mag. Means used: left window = 33.3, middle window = 35.8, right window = 33.3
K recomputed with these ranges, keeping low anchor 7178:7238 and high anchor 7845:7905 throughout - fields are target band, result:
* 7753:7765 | 0.01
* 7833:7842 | 0.02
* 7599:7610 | -0.07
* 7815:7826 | -0.04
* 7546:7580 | -0.08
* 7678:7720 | 0.00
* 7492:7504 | -0.07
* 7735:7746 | -0.05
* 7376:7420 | -0.06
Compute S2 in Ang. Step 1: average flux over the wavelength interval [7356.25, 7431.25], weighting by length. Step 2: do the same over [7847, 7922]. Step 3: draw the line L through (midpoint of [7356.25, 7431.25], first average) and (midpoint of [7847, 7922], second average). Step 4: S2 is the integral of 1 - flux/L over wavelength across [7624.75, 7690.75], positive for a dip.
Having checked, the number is -1.0 Ang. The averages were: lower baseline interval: 34.6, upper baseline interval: 32.6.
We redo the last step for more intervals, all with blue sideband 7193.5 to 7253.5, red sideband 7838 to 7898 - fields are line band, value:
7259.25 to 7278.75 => -0.1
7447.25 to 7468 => -1.3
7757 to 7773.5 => 0.3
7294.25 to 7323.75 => -0.4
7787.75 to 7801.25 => 0.1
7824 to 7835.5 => 0.3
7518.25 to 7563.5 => -4.5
